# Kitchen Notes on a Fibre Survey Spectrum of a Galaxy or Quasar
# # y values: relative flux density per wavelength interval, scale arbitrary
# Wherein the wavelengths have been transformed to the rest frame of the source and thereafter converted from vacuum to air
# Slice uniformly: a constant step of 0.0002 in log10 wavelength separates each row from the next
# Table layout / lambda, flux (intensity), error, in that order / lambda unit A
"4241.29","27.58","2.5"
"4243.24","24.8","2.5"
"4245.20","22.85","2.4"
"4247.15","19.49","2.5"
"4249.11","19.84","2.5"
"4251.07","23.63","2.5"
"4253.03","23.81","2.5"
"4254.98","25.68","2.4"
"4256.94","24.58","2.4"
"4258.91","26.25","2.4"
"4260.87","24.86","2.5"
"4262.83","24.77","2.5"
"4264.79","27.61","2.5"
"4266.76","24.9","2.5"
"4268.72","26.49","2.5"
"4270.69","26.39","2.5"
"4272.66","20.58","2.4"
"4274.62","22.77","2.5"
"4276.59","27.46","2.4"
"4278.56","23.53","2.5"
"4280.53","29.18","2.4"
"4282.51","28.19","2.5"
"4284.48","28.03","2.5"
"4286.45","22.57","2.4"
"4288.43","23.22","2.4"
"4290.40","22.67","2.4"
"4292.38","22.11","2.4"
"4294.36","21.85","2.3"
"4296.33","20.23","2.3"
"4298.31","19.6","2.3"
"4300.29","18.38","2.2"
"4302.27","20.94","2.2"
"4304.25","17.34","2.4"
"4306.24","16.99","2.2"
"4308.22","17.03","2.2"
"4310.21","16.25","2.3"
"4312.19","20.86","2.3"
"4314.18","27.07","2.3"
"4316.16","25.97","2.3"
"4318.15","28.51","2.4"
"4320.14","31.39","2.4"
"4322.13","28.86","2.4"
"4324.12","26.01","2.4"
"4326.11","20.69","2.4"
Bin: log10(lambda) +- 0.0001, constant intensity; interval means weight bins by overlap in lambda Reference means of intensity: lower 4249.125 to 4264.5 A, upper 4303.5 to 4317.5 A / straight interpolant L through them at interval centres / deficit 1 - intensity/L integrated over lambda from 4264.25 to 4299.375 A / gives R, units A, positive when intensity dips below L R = -2.4 A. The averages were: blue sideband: 24.6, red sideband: 20.5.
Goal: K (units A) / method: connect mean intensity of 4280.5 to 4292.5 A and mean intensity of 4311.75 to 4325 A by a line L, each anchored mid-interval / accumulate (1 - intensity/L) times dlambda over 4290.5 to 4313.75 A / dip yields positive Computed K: 5.81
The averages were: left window 25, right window 27.2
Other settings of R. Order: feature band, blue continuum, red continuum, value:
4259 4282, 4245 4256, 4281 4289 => -0.92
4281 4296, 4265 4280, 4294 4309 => -1.68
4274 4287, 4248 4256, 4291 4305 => -2.95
